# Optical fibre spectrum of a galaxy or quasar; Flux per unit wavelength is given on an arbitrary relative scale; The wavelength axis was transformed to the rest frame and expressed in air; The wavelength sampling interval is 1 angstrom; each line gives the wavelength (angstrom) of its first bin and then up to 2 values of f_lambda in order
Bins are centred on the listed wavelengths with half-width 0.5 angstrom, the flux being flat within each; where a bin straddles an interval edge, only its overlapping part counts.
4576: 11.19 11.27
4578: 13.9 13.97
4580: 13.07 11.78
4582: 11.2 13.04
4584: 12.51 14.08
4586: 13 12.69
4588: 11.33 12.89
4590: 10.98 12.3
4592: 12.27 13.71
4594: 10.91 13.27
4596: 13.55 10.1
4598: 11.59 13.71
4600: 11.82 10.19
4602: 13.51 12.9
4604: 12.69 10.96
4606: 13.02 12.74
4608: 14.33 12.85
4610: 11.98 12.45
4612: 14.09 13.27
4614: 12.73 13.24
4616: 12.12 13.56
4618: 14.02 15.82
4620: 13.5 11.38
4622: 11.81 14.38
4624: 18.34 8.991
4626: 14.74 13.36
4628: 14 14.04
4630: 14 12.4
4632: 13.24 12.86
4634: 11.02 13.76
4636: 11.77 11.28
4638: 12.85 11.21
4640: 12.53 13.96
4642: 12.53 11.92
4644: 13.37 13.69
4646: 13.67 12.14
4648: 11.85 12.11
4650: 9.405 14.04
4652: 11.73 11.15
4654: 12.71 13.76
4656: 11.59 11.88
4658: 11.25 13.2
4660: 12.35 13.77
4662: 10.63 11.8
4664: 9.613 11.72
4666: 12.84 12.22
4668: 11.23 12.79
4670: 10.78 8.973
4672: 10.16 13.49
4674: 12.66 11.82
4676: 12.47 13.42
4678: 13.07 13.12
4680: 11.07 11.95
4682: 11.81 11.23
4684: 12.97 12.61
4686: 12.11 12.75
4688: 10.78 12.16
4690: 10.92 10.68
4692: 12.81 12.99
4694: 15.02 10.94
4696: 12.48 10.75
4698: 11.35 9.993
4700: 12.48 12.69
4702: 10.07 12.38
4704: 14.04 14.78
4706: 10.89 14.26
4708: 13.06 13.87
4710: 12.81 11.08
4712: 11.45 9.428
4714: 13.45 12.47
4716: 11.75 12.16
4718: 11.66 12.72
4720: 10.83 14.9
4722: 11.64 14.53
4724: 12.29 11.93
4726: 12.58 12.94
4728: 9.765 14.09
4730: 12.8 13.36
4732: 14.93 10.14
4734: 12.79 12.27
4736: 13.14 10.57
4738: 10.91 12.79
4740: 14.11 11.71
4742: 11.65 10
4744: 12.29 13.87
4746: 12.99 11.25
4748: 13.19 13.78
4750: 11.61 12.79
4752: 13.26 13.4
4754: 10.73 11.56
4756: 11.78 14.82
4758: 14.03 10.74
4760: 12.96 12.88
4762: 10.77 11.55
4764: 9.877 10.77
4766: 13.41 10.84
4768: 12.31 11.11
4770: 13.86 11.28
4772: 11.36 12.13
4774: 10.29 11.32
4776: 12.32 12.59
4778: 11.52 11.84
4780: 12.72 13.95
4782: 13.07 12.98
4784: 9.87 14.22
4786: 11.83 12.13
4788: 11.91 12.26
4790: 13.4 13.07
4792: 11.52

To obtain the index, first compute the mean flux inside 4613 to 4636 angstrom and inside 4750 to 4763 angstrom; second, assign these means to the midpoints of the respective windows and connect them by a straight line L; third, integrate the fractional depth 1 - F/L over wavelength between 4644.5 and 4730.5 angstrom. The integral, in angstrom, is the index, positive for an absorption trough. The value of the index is 4.7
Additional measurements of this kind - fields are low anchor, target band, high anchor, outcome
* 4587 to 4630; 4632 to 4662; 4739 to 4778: 0.7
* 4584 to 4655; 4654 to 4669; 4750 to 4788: 0.6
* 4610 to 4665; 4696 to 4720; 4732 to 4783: 0.5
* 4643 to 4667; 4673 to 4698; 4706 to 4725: 0.2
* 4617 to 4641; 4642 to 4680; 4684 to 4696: 1.6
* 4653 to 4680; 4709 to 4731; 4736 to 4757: -0.2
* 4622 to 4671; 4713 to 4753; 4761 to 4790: -1.0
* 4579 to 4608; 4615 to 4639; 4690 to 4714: -1.6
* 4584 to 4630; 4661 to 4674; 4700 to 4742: 1.2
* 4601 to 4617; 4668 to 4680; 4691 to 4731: 0.5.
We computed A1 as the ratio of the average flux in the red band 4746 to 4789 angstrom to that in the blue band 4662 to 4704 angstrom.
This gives 1.02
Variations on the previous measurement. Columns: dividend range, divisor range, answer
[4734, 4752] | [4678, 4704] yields 1.03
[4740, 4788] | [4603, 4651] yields 0.94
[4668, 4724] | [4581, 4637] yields 0.95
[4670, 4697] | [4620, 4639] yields 0.93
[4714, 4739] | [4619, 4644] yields 0.96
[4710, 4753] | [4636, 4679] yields 1.02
